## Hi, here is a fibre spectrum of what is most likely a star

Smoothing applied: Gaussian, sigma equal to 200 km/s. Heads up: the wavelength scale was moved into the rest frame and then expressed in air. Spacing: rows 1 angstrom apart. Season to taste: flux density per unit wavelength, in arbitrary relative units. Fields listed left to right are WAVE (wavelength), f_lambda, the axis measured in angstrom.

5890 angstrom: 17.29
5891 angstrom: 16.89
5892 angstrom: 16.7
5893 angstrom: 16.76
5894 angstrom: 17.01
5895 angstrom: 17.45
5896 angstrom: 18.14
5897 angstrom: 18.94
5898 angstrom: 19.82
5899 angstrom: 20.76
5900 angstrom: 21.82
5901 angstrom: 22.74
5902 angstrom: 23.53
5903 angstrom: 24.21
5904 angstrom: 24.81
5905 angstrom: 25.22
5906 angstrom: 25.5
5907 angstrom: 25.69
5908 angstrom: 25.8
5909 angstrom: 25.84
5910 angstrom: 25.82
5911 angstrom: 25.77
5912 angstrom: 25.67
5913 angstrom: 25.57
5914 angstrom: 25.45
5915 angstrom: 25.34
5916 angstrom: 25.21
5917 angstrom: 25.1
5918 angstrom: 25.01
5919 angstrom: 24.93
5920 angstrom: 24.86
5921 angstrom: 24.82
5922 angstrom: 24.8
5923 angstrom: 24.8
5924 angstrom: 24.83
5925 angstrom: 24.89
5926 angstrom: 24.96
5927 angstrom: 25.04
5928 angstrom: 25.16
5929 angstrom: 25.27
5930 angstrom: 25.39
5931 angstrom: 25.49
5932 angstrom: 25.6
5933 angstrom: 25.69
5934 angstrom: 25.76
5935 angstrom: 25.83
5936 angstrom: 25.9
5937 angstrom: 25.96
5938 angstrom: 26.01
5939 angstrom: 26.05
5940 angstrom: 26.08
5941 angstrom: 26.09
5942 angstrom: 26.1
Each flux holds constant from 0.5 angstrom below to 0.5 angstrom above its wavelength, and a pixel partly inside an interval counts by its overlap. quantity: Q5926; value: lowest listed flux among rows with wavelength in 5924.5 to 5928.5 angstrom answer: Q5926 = 24.89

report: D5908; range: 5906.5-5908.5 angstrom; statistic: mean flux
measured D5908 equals 25.7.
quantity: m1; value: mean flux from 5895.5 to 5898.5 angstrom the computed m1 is 19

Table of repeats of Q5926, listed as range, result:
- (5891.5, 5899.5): 16.7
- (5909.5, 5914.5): 25.45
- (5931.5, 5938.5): 25.6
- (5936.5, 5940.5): 25.96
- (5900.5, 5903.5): 22.74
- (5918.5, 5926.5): 24.8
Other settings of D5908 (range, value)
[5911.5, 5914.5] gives 25.6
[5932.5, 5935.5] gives 25.8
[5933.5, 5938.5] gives 25.9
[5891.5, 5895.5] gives 17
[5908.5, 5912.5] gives 25.8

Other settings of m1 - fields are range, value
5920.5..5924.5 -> 24.8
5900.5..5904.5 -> 23.8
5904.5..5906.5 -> 25.4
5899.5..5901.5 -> 22.3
